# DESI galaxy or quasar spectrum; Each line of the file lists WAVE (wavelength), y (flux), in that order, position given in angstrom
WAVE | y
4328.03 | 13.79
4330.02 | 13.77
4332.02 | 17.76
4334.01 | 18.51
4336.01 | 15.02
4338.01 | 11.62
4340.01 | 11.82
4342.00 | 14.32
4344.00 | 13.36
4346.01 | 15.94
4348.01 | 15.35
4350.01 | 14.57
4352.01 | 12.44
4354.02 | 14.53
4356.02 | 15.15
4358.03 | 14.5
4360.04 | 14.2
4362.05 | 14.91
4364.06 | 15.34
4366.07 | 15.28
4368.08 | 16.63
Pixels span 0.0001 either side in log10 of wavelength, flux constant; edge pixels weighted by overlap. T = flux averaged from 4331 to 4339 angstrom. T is 15.7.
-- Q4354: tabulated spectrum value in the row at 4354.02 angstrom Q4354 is 14.53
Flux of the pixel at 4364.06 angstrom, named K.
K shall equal 15.34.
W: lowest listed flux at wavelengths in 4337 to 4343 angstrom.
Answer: 11.62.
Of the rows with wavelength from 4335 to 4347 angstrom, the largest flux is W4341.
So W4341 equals 15.94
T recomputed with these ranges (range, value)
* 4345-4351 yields 15.3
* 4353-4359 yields 14.7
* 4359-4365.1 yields 14.8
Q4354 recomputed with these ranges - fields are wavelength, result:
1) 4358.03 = 14.5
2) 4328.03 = 13.79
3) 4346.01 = 15.94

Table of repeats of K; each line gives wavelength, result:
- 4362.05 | 14.91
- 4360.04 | 14.2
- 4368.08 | 16.63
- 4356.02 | 15.15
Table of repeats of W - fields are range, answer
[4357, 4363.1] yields 14.2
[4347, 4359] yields 12.44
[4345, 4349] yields 15.35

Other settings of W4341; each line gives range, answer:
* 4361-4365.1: 15.34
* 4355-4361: 15.15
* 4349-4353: 14.57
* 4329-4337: 18.51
